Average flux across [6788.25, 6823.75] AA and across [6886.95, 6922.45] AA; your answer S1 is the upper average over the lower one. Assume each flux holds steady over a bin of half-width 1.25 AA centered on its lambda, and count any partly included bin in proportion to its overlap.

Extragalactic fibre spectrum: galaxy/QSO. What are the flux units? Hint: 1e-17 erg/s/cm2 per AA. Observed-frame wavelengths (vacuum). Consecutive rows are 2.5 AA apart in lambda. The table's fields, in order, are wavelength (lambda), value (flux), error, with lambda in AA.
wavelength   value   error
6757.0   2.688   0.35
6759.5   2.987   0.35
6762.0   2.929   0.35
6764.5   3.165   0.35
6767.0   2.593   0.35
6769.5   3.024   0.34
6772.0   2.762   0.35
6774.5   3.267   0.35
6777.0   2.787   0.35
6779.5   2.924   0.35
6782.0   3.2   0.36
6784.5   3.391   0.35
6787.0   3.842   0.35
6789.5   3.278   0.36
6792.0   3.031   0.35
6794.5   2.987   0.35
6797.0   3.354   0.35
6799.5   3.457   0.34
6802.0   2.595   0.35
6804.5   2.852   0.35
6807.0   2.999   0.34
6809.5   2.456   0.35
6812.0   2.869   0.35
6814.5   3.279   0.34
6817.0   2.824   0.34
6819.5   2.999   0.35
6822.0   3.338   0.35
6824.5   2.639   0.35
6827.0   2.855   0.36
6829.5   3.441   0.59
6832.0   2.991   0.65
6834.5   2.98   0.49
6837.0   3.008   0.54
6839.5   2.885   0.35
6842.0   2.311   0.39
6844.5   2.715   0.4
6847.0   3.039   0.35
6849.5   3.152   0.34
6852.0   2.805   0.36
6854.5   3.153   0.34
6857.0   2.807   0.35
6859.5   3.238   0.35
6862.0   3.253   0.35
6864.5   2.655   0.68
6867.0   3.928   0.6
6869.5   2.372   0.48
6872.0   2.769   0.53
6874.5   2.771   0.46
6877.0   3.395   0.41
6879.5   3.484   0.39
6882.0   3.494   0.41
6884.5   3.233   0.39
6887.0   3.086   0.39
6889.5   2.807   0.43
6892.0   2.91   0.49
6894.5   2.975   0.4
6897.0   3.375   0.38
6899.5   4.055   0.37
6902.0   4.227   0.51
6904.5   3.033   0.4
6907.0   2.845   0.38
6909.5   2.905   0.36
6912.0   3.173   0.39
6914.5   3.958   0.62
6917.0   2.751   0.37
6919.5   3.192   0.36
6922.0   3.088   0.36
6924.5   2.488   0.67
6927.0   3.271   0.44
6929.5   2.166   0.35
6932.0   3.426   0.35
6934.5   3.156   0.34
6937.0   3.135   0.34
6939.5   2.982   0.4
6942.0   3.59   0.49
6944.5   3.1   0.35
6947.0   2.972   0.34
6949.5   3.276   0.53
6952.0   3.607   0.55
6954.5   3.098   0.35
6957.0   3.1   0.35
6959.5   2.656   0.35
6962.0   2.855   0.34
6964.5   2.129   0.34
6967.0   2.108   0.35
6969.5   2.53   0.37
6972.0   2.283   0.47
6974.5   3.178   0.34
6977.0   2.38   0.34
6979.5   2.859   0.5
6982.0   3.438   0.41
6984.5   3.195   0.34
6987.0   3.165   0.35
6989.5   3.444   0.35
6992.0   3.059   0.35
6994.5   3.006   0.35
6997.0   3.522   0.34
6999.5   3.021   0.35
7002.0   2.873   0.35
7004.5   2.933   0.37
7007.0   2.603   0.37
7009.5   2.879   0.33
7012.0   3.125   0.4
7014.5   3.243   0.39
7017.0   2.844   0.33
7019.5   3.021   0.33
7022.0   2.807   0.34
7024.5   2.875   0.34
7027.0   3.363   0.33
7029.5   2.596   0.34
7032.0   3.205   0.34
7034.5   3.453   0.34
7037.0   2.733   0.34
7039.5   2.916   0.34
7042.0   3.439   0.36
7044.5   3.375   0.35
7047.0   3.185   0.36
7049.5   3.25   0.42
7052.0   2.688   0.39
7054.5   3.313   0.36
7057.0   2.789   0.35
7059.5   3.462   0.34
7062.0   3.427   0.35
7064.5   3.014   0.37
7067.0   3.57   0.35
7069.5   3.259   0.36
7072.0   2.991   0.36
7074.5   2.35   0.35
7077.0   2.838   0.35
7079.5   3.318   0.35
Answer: 1.1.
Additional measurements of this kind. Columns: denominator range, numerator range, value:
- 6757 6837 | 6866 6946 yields 1.04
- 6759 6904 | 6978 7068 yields 1.01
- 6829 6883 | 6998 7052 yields 1.00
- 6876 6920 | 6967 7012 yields 0.90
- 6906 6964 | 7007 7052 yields 1.00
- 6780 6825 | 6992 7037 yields 0.98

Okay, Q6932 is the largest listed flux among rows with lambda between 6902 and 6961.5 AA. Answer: 4.227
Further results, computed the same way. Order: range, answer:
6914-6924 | 3.958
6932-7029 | 3.607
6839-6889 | 3.928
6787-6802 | 3.842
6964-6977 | 3.178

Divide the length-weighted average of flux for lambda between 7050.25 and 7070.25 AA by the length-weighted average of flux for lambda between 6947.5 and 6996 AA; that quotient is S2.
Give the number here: 1.09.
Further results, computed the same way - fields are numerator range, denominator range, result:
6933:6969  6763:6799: 0.95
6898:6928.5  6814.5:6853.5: 1.10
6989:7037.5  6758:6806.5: 0.99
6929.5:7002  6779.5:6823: 0.97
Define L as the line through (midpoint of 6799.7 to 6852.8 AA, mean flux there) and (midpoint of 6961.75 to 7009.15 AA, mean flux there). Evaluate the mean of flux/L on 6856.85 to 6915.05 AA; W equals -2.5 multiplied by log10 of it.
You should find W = -0.11 mag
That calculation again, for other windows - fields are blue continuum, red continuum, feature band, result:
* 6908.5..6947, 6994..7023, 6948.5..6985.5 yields 0.07 mag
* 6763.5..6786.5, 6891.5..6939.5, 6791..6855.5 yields 0.04 mag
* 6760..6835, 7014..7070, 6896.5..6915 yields -0.12 mag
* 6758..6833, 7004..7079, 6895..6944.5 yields -0.05 mag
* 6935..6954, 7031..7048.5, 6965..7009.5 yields 0.11 mag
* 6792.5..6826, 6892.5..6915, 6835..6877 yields 0.08 mag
